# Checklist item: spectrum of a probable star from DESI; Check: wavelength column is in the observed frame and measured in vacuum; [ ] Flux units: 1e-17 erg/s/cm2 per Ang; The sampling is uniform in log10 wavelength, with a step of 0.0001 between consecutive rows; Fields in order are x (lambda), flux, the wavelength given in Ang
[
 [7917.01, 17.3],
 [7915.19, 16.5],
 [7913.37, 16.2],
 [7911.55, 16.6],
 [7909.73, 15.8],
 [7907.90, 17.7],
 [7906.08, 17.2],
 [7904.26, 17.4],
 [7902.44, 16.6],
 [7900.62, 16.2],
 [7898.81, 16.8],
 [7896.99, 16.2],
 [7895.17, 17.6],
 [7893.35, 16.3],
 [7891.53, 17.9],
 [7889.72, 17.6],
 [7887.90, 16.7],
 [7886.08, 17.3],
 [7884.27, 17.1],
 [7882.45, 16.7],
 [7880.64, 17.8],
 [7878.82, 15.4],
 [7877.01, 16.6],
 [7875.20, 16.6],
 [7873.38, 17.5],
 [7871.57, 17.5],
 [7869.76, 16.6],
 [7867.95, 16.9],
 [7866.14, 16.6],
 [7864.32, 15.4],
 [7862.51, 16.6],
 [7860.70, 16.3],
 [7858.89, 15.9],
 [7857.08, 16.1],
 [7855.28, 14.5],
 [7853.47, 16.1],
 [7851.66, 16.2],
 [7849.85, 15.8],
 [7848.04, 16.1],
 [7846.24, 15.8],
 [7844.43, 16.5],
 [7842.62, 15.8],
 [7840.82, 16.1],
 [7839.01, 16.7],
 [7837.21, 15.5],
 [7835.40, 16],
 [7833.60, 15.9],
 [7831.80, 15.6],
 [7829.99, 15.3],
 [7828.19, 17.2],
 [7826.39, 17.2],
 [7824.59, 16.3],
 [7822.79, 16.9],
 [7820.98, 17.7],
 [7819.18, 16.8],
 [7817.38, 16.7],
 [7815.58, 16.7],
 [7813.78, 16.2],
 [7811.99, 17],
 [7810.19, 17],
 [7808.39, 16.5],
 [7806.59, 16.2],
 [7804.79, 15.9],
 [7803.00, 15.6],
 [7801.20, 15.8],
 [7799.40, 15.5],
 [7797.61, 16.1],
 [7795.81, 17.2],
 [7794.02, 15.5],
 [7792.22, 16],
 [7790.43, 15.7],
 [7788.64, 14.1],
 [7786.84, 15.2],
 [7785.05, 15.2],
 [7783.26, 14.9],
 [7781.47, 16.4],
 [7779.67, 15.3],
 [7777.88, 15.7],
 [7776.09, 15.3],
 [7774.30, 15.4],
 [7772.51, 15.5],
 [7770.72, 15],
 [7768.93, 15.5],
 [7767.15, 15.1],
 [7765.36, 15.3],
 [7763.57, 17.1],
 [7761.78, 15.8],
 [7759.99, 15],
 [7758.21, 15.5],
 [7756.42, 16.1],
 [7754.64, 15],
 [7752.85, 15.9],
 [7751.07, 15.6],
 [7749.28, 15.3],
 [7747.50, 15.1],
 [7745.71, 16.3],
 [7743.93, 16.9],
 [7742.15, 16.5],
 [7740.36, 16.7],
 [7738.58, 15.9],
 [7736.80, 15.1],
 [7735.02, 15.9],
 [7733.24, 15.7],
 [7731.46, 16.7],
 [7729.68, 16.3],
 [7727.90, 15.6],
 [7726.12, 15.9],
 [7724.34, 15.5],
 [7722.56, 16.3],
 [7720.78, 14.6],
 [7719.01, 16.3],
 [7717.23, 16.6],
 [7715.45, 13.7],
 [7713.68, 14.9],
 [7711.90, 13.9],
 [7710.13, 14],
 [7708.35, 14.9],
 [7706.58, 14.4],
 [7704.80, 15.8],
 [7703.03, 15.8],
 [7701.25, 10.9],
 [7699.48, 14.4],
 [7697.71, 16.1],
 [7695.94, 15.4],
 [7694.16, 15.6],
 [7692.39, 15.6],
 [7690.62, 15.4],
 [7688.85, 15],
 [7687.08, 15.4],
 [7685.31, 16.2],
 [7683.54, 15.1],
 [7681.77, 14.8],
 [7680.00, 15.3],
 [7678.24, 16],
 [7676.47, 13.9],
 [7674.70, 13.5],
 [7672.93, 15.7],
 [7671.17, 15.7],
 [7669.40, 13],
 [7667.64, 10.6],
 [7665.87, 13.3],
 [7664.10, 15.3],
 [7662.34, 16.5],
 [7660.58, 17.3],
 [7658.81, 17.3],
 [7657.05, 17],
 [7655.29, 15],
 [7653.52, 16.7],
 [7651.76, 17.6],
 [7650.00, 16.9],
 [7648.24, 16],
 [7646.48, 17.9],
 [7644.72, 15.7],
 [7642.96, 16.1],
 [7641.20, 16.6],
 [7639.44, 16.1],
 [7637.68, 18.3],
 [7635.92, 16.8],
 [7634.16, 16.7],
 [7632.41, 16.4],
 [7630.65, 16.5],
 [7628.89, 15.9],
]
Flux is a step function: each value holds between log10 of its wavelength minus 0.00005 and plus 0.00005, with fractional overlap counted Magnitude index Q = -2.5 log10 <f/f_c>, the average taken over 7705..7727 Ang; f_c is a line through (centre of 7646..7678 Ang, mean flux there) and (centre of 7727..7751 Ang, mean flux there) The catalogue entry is 0.05 mag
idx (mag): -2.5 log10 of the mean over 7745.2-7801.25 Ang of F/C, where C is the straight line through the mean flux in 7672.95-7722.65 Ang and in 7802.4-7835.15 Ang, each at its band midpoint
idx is 0.02 mag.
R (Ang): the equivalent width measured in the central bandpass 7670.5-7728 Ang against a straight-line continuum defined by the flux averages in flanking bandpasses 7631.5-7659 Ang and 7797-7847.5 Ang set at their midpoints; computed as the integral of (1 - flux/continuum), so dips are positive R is 5.1 Ang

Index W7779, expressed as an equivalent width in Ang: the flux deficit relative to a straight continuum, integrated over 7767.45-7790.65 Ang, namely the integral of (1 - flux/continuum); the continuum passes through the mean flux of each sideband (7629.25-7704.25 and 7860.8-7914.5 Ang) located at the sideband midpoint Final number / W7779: 1.30 Ang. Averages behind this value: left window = 15.6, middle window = 15.3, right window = 16.8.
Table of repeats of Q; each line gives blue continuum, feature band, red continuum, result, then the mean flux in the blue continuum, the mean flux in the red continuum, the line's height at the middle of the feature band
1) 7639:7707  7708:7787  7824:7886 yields 0.01 mag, 15.4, 16.3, 15.8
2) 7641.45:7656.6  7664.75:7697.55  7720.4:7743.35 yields 0.11 mag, 16.5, 15.9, 16.3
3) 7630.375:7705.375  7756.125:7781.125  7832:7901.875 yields 0.03 mag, 15.6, 16.4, 16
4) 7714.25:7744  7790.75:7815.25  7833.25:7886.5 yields 0.00 mag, 15.9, 16.3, 16.1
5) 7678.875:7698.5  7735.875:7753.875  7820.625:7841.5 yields -0.01 mag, 15.5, 16.3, 15.8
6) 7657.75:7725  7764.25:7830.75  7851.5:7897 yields 0.00 mag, 15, 16.6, 15.9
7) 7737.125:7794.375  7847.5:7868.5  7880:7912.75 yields 0.04 mag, 15.6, 17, 16.6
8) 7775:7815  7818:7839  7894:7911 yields -0.02 mag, 15.8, 16.8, 16.1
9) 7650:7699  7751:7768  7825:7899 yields 0.01 mag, 15.4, 16.4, 15.9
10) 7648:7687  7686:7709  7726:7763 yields 0.04 mag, 15.4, 15.9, 15.6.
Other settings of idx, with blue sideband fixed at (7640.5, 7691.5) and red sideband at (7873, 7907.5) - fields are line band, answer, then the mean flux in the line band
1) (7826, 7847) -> 0.03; 16.1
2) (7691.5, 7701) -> 0.04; 15.1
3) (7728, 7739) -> 0.00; 15.9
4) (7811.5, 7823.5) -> -0.02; 16.9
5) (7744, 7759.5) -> 0.03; 15.7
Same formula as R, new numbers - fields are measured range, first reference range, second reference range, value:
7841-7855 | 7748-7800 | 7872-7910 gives 0.4 Ang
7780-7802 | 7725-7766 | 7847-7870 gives 0.5 Ang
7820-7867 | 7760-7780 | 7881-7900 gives 0.8 Ang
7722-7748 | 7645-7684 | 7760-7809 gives -0.8 Ang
